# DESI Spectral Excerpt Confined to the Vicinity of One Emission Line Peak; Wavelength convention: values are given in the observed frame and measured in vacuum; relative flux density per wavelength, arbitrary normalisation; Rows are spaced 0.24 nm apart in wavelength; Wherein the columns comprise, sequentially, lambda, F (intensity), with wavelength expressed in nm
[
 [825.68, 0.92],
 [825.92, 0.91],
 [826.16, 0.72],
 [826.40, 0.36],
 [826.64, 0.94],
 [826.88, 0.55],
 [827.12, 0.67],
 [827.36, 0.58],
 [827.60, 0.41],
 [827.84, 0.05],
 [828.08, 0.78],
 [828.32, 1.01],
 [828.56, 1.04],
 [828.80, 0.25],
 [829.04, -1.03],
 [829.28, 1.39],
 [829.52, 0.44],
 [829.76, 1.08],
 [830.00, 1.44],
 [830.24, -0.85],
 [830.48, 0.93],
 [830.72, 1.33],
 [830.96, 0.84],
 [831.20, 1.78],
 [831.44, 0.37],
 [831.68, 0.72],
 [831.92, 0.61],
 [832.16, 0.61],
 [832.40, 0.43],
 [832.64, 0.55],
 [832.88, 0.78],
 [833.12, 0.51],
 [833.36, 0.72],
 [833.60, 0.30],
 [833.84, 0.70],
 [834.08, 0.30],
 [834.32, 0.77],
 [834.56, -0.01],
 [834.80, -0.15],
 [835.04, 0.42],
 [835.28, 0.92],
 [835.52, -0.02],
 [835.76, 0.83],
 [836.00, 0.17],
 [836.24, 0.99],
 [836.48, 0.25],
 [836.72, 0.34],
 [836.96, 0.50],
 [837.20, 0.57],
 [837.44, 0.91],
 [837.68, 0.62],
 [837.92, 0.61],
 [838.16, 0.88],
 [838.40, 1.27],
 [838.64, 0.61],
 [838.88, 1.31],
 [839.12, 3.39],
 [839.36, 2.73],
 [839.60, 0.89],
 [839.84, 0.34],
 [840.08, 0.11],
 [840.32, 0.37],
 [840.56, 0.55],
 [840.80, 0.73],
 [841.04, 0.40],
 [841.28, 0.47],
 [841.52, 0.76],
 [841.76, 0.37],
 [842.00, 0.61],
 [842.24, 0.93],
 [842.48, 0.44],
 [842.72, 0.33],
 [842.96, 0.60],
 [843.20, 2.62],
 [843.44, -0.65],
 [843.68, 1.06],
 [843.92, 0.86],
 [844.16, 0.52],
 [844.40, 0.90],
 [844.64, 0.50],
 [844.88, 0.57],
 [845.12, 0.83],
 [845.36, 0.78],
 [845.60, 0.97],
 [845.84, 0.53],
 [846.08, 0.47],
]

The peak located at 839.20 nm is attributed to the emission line H-beta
